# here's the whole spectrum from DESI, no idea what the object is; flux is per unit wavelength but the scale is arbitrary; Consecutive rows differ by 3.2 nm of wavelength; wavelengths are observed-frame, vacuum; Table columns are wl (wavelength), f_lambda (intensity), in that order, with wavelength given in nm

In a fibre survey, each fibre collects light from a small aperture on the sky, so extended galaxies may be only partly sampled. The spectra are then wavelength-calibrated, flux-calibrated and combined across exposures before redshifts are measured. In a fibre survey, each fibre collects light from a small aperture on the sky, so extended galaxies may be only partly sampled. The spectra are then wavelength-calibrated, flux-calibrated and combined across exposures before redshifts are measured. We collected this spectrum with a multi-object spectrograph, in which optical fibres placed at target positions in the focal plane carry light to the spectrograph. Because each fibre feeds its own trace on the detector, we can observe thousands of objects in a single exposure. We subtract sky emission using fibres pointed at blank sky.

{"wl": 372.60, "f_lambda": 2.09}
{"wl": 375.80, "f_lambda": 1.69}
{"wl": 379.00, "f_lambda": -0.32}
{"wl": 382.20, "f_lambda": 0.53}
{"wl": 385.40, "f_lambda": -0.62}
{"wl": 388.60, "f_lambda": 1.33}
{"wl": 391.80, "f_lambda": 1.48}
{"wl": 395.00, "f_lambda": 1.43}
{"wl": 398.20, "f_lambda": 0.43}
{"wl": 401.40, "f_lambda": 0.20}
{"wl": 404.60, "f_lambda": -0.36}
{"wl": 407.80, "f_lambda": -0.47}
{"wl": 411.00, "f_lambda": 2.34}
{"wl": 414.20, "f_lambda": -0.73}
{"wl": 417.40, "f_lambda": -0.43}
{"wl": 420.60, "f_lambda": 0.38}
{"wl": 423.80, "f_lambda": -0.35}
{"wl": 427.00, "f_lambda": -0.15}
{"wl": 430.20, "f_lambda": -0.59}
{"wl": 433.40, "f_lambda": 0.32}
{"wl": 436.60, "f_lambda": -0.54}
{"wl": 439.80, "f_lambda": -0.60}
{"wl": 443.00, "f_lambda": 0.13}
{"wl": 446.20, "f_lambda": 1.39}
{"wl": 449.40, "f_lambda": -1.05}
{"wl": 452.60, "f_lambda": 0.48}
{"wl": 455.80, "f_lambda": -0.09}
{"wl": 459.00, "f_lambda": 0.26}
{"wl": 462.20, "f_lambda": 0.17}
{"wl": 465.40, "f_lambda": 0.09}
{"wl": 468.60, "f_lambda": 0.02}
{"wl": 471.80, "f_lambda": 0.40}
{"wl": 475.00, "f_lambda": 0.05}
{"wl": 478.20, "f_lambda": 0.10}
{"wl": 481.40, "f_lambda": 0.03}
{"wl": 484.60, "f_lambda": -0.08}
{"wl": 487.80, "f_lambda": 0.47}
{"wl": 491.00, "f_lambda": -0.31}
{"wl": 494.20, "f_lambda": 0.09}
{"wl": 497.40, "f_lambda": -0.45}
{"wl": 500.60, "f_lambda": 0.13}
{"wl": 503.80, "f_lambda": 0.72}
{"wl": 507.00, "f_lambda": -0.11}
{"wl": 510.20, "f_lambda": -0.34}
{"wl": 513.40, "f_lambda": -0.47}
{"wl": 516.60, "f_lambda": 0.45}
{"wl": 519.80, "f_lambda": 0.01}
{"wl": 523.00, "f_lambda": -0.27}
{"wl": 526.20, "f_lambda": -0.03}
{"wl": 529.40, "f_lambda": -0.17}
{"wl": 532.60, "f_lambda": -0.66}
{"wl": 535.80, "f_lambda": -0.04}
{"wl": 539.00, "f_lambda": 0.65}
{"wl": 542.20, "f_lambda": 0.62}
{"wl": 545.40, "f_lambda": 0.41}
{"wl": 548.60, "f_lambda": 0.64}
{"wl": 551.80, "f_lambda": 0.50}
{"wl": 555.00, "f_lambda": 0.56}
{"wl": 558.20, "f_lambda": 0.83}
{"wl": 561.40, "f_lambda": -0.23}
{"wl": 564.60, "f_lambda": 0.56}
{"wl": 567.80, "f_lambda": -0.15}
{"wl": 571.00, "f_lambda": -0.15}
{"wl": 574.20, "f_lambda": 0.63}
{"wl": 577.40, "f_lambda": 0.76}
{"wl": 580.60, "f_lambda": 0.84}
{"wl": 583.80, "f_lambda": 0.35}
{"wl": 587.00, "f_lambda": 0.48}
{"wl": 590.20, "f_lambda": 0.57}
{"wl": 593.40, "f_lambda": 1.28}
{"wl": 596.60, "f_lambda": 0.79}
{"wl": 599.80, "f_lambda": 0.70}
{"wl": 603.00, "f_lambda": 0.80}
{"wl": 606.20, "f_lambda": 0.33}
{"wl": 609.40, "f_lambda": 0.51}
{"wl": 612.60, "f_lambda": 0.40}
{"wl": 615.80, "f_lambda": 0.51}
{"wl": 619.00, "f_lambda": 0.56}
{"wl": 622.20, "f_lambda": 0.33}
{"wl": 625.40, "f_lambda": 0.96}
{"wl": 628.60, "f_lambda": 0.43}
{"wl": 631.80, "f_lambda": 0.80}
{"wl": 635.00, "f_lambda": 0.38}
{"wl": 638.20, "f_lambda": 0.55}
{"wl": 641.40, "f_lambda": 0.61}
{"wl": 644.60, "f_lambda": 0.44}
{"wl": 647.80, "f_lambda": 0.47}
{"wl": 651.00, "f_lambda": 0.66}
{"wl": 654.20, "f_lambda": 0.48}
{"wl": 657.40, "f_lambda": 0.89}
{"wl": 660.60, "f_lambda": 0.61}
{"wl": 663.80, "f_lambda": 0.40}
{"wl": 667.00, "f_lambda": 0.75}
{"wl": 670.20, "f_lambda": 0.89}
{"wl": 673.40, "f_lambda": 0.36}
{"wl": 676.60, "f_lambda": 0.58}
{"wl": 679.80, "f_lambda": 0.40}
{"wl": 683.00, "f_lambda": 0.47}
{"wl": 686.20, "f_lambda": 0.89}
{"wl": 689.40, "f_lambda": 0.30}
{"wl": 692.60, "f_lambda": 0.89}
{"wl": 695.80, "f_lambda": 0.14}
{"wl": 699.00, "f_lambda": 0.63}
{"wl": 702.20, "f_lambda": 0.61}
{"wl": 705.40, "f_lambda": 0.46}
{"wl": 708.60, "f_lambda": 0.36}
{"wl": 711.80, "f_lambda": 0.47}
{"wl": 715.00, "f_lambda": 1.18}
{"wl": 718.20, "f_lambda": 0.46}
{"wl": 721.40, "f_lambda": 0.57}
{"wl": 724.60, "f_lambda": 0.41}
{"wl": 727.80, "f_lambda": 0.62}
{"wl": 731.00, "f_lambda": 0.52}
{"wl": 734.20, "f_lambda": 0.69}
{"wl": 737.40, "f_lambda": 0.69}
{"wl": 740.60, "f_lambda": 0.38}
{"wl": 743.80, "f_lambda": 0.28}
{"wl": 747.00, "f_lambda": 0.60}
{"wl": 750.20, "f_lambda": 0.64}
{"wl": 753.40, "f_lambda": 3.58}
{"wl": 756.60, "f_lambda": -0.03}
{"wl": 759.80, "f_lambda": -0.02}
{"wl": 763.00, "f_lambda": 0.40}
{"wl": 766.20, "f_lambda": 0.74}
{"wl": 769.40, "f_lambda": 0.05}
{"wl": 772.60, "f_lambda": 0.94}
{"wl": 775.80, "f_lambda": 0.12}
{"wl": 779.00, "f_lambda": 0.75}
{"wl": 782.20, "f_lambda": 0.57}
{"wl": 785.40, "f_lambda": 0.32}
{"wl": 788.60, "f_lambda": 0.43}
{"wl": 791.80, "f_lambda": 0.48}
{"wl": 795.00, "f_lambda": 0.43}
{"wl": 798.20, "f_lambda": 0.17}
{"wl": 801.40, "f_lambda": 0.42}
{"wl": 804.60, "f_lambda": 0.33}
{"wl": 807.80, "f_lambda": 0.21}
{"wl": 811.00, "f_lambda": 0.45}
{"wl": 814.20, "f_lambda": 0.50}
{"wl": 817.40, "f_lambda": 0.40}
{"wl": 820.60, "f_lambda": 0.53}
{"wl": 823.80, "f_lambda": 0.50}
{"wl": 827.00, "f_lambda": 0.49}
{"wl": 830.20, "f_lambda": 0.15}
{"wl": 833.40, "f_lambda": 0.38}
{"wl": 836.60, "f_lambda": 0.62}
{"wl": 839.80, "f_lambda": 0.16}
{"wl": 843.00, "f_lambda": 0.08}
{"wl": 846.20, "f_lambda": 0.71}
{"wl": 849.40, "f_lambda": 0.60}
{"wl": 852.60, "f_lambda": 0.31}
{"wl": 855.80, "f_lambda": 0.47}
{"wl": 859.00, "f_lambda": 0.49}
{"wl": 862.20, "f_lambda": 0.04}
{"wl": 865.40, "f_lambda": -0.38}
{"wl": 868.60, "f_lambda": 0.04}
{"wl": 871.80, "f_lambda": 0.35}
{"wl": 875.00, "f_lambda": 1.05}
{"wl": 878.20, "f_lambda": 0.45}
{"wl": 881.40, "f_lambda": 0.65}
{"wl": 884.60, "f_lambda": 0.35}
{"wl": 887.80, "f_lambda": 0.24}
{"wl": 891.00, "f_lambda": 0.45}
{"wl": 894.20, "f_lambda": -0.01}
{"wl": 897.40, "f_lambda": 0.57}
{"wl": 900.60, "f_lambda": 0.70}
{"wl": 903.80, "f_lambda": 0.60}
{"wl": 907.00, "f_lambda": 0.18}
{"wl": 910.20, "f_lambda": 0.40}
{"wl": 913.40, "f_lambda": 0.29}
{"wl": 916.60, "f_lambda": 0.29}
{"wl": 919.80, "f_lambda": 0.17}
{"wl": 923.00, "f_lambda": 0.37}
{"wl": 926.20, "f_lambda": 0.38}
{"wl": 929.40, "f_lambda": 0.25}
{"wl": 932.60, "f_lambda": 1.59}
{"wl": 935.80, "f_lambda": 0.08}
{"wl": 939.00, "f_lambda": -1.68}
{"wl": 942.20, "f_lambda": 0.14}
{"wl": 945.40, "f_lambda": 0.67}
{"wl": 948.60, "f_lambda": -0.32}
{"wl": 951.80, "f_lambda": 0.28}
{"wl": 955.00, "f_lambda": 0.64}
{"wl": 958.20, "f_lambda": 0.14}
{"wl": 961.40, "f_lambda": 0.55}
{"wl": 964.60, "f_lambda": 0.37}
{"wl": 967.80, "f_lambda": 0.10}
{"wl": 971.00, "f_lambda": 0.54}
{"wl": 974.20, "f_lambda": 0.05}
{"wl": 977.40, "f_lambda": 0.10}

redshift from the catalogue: 1.018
